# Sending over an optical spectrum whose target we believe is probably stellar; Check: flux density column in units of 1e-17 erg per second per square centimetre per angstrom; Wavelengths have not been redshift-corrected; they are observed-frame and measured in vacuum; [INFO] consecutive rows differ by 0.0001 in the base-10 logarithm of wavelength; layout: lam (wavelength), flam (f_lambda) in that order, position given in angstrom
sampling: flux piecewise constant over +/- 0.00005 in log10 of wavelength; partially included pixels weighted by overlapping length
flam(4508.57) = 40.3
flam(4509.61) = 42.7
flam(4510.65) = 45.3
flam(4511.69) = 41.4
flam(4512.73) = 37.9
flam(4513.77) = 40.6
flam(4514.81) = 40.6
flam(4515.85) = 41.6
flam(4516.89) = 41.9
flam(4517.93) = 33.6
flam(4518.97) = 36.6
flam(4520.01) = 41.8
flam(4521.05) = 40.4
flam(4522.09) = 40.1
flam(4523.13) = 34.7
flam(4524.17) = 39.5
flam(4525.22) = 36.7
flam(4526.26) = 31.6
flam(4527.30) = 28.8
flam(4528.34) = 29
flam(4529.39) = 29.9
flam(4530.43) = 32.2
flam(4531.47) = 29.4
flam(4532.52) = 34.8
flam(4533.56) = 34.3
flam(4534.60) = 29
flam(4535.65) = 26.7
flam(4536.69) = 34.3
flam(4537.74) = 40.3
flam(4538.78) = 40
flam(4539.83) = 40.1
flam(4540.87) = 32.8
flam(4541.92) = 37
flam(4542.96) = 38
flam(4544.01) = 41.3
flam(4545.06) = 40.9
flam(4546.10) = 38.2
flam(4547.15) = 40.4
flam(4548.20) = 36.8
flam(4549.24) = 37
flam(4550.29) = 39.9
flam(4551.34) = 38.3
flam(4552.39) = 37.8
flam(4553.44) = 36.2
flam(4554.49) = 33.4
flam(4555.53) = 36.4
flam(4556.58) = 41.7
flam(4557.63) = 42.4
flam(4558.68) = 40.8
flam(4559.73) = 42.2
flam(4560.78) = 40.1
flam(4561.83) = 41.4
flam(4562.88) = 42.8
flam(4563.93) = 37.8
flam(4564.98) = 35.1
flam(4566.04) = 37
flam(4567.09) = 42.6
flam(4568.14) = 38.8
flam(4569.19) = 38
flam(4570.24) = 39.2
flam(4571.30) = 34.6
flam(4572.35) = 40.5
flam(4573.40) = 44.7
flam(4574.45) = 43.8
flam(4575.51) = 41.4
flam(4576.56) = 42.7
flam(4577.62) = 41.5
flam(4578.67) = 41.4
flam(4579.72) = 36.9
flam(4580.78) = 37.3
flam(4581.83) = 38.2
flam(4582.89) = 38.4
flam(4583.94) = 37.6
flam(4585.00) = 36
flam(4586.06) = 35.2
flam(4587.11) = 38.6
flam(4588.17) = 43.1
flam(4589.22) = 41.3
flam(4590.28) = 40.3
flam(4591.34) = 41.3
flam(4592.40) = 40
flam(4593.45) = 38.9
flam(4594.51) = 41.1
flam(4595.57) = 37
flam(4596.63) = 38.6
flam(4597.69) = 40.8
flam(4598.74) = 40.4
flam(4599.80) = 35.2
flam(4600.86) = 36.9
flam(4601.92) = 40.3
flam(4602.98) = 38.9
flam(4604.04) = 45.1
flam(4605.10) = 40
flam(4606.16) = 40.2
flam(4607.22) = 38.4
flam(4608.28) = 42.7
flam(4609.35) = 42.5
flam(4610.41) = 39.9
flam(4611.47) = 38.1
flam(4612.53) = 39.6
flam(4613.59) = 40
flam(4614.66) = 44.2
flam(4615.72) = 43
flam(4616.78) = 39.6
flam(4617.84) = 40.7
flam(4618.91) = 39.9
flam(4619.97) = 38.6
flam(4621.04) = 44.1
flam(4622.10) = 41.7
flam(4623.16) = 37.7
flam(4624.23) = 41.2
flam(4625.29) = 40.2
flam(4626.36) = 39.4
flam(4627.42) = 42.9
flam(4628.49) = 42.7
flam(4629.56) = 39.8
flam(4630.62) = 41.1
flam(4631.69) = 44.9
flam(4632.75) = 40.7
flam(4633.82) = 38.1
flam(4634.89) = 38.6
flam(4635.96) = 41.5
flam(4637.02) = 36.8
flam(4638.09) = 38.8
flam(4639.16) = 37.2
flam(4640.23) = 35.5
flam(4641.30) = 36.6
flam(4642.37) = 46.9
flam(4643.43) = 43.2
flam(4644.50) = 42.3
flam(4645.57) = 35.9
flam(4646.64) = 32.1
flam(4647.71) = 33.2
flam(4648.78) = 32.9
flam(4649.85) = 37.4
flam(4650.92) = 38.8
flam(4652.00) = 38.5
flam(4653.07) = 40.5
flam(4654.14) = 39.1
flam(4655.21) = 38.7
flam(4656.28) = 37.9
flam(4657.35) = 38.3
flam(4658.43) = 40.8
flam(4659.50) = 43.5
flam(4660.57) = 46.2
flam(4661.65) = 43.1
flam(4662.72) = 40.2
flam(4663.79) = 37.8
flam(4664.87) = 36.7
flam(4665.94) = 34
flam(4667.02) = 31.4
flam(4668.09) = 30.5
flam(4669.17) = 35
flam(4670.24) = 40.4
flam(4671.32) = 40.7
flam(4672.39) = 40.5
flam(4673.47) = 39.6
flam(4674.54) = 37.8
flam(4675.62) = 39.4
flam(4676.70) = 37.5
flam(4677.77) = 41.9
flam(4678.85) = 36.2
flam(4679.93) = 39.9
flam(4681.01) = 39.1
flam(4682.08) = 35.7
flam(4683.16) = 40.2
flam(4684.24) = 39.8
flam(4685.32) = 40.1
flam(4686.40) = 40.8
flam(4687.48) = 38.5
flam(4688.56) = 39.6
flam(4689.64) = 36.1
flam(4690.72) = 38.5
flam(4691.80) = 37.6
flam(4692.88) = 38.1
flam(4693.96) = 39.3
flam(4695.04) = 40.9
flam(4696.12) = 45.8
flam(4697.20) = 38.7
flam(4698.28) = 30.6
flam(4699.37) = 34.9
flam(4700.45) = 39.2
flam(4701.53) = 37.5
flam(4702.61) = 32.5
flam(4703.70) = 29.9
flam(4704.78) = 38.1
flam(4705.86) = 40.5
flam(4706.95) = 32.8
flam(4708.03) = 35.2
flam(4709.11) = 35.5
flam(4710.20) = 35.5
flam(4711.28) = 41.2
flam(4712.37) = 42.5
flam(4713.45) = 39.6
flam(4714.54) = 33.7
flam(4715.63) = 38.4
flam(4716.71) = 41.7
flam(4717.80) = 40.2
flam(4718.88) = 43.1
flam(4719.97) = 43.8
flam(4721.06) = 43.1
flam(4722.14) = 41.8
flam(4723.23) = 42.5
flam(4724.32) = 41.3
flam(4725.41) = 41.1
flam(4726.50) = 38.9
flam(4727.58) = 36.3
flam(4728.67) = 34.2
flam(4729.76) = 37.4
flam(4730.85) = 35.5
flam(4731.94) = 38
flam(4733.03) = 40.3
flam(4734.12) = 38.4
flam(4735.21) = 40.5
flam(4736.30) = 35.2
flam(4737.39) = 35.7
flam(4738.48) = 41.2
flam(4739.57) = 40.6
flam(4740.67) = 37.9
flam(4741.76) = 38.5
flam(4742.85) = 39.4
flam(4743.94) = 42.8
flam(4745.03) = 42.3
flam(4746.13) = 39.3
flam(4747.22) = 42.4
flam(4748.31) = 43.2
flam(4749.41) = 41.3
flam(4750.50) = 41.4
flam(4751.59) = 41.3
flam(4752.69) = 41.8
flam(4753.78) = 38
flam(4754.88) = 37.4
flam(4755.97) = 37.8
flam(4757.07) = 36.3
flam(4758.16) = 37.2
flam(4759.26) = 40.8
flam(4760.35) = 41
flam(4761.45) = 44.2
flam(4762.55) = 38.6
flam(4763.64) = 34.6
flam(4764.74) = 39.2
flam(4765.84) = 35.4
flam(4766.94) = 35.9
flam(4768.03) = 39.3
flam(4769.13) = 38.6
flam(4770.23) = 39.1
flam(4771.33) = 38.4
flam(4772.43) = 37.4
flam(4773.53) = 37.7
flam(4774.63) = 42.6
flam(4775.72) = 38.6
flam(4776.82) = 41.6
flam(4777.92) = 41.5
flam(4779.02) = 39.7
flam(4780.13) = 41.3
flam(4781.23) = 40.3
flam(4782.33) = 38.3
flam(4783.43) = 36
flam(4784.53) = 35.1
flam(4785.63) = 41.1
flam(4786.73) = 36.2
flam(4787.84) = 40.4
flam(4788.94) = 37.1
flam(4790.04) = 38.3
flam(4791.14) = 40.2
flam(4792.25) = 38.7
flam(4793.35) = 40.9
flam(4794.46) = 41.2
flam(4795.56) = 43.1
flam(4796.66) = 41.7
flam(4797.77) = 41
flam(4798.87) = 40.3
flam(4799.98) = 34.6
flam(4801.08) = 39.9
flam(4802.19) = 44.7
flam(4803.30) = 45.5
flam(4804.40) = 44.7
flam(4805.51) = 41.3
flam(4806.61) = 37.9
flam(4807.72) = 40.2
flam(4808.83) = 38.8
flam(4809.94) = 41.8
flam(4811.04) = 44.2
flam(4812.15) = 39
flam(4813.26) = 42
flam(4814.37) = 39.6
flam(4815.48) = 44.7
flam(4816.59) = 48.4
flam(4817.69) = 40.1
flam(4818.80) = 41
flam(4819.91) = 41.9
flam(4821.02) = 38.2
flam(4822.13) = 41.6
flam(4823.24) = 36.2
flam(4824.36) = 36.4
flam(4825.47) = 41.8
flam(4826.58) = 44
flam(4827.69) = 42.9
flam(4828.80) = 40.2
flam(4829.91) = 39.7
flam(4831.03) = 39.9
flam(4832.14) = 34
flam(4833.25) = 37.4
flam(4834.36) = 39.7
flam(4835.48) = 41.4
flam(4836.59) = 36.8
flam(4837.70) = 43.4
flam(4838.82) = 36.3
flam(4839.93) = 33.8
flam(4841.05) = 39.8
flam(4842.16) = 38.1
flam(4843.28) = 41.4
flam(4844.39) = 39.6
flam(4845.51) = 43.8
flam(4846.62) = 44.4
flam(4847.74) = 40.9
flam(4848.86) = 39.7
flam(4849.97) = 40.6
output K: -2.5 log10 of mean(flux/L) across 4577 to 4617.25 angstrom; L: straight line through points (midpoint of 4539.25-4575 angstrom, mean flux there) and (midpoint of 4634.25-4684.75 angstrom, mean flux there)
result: -0.02 mag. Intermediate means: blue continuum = 39.1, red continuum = 38.5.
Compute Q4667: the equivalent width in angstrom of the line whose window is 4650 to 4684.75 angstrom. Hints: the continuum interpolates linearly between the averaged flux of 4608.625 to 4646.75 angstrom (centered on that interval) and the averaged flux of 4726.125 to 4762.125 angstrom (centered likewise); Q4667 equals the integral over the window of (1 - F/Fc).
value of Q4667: 1.1 angstrom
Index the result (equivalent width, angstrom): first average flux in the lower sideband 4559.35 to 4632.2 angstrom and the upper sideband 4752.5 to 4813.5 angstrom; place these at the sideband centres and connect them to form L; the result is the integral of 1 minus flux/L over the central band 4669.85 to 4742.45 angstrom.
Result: 2.15 angstrom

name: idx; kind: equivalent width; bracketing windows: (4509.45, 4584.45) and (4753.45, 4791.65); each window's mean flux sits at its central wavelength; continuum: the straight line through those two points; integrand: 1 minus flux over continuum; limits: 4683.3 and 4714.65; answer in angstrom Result 0.6 angstrom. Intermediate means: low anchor 38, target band 37.8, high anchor 38.7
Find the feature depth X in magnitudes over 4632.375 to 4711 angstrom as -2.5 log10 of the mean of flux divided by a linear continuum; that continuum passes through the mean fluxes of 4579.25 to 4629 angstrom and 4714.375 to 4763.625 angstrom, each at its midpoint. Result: 0.05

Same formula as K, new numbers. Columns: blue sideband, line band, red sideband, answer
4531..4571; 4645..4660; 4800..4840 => 0.031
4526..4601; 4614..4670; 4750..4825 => -0.018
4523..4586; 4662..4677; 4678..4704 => 0.017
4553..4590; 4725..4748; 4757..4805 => 0.017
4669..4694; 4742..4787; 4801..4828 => 0.030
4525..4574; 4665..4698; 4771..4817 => 0.013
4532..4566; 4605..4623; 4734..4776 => -0.069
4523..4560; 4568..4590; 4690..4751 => -0.079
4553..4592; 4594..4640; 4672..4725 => -0.026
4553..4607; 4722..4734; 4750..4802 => 0.016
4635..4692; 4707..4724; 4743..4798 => -0.018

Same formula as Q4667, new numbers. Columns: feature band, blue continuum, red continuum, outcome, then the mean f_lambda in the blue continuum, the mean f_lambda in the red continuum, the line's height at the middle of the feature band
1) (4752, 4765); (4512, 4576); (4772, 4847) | 0.2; 37.6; 40.2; 39.7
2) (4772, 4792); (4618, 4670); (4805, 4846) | 0.4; 39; 40.2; 39.9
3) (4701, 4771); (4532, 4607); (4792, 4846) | 1.8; 38.8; 40.5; 39.9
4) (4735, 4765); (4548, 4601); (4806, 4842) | 0.1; 39.2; 40.1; 39.8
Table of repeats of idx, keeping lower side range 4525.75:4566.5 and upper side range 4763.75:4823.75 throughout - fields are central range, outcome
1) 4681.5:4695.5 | -0.1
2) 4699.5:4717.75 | 0.8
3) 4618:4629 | -0.9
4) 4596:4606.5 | -0.6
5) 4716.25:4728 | -0.7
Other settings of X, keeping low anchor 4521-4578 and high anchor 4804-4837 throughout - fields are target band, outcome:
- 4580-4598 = -0.03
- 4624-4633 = -0.08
